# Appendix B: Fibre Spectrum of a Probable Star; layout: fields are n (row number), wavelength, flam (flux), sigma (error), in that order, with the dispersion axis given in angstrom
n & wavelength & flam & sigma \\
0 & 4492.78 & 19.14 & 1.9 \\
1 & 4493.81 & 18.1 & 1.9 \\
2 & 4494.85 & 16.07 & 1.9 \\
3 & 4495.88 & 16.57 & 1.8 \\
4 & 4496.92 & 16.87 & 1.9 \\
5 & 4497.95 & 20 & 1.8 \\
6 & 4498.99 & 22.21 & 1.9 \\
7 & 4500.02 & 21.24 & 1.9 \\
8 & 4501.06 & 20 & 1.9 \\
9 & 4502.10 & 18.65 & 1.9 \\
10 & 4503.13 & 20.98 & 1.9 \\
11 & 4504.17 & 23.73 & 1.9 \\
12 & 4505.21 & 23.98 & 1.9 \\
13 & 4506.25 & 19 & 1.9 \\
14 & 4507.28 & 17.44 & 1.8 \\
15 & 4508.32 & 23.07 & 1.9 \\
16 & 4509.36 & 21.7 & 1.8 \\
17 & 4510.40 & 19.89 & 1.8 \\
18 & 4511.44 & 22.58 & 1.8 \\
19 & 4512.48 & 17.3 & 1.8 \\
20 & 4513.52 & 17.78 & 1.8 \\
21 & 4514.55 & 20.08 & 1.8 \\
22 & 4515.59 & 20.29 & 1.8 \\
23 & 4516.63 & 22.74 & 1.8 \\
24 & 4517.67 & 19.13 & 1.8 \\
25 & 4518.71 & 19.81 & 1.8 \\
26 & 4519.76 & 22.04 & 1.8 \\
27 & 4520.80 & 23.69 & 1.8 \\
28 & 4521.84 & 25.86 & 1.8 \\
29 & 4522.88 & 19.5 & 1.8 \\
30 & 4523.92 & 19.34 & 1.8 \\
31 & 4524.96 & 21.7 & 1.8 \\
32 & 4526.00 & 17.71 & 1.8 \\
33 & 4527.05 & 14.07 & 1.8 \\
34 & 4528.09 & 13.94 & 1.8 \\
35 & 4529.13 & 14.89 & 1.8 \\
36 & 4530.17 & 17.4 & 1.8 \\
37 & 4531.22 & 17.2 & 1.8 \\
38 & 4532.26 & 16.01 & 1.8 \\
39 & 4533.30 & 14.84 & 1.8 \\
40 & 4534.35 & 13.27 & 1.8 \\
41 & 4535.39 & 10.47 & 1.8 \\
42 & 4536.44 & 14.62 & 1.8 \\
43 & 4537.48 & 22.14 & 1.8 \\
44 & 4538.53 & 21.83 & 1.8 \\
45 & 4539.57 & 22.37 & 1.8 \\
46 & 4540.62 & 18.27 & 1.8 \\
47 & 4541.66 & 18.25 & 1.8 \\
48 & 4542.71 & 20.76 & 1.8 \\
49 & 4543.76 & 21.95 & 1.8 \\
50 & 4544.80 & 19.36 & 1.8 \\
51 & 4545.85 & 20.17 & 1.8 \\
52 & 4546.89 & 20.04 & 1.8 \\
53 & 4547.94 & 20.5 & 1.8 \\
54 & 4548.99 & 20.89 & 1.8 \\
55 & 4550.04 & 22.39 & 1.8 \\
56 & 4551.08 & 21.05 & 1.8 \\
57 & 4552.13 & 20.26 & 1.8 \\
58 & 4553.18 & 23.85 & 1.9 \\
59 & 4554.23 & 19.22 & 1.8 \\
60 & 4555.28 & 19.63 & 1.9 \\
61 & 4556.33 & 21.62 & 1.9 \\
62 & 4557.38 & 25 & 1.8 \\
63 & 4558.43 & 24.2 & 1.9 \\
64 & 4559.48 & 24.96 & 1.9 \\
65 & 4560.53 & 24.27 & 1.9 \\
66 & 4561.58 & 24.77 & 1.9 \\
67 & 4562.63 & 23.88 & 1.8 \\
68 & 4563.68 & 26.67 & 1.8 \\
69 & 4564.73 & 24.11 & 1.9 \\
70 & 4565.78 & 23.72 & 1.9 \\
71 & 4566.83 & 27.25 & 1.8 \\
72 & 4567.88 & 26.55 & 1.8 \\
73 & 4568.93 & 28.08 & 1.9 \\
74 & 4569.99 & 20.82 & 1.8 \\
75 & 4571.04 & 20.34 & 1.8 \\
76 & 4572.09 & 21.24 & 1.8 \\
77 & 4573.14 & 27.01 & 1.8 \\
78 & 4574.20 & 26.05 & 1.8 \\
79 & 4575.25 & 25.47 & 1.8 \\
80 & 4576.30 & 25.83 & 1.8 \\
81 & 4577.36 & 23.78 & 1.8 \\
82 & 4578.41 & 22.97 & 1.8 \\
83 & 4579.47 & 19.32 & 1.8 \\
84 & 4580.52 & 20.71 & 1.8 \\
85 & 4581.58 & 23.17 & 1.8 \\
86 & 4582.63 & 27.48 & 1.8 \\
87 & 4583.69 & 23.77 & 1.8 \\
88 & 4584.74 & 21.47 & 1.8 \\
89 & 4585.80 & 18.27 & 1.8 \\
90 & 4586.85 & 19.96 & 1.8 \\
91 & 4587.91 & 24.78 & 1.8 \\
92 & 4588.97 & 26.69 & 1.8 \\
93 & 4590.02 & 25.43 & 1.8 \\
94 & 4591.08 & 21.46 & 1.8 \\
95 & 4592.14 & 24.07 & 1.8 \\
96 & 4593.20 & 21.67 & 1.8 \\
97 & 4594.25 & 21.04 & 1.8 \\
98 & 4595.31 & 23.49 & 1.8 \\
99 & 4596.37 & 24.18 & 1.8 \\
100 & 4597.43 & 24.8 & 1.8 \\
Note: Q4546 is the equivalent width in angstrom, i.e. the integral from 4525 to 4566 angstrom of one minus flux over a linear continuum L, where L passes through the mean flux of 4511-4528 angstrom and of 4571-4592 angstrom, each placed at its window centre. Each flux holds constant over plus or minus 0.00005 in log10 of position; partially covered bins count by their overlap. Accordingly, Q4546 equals 2.9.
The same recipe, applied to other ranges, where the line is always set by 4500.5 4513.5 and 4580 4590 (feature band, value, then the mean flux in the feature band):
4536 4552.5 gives 1.08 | 20.3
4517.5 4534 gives 2.06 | 18.5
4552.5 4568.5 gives -1.21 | 24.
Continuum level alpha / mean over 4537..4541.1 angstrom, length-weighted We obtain 21.1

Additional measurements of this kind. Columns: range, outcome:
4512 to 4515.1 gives 18.5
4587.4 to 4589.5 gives 25.8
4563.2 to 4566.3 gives 24.8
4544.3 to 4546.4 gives 19.8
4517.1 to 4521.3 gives 21.1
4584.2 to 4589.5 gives 22.3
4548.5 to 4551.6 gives 21.5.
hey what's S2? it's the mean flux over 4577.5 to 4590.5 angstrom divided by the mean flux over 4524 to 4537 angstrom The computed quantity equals 1.46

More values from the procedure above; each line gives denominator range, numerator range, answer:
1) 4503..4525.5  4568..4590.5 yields 1.12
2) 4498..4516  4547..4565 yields 1.10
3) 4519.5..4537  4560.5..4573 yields 1.40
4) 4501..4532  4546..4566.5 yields 1.15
